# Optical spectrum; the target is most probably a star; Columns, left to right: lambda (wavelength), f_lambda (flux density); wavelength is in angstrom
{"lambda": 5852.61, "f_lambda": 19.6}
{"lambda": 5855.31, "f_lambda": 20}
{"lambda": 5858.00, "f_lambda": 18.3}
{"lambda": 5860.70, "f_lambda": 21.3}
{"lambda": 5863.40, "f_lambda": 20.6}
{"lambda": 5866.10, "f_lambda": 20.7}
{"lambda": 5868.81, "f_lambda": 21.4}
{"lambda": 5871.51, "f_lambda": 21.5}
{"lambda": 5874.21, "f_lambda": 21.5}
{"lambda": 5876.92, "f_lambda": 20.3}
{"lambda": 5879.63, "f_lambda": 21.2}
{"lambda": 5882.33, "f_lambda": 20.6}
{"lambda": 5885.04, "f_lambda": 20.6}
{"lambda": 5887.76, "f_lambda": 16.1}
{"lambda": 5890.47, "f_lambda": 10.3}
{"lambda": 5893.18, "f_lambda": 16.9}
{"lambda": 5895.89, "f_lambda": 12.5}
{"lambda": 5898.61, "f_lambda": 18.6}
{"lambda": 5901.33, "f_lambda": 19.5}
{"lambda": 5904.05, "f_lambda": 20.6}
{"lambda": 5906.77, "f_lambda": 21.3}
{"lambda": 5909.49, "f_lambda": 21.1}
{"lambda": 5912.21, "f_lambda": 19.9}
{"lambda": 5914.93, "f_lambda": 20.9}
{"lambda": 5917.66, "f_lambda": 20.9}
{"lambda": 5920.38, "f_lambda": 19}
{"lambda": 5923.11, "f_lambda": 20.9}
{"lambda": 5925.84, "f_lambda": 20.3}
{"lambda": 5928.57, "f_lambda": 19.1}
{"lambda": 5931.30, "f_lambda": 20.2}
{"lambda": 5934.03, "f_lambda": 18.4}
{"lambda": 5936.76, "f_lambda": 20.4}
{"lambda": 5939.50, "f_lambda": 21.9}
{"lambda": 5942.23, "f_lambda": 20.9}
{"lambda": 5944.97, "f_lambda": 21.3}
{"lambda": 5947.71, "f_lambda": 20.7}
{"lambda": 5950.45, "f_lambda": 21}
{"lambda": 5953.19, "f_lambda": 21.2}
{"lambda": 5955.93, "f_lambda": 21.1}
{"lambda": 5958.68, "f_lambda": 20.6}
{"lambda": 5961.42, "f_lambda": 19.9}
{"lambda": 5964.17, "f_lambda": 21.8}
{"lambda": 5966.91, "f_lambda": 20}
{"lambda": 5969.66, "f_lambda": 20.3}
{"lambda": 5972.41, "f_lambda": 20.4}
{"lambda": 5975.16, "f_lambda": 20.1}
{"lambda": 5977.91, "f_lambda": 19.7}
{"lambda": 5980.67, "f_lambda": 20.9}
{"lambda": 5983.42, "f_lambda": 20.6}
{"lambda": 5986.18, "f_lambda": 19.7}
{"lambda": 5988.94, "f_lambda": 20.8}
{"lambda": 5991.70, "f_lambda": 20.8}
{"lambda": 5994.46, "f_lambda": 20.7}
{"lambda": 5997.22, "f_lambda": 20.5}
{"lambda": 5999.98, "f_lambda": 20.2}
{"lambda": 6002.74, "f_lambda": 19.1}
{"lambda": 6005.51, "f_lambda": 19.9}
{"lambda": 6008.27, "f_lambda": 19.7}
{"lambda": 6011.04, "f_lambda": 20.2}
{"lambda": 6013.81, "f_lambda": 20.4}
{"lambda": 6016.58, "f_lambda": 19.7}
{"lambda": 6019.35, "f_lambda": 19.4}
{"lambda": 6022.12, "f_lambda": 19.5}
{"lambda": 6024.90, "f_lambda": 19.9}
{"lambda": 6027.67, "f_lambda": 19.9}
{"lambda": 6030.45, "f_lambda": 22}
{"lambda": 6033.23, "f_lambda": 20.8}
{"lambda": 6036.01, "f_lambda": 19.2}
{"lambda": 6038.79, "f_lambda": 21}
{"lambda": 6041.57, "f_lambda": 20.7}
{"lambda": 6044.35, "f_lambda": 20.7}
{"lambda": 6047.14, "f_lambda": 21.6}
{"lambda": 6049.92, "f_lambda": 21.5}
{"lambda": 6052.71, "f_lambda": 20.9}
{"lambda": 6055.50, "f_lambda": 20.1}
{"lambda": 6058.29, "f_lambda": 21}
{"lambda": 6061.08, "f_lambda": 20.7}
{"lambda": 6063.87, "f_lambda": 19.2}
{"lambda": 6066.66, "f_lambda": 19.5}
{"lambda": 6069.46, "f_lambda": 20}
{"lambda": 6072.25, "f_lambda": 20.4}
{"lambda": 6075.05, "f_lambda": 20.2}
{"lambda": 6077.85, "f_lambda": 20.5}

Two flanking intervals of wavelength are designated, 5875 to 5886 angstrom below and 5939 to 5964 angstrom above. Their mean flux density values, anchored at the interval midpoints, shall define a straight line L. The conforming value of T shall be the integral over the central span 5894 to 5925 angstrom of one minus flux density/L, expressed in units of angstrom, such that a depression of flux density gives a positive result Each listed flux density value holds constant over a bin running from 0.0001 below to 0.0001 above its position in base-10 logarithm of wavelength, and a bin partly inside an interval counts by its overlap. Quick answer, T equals 1.9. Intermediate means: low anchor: 20.7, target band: 19.5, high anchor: 21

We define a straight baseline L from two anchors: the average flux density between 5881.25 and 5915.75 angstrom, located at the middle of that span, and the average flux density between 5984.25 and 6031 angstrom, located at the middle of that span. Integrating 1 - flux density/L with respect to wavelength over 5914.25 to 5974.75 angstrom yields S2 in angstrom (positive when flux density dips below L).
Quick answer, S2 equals -4.5 angstrom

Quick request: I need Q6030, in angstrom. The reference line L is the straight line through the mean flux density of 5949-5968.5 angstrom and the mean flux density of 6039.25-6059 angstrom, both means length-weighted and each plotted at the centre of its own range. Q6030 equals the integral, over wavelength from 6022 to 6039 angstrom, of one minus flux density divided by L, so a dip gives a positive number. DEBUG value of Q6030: 0.5 angstrom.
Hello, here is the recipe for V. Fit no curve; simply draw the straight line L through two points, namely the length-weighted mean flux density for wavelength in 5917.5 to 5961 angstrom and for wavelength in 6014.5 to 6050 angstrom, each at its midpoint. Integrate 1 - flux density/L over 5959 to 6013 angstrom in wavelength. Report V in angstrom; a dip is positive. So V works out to 0.4 angstrom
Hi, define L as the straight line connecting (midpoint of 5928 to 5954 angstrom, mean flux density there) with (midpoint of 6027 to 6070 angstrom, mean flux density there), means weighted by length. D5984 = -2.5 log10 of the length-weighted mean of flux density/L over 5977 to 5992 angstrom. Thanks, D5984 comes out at 0.01 mag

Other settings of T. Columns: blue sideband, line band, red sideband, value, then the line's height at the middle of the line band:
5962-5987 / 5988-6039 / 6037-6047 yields 1.2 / 20.6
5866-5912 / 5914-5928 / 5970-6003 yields -0.6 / 19.5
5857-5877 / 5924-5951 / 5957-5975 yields 0.2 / 20.6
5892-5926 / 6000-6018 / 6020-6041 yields 0.3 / 20.1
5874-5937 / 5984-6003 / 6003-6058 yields -0.3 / 20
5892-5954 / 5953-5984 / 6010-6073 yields -0.7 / 20.1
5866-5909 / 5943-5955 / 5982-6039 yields -0.9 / 19.6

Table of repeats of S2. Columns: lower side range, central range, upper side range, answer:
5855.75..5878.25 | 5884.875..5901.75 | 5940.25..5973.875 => 3.9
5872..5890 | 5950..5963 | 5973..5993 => -0.4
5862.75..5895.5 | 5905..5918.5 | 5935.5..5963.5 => -0.6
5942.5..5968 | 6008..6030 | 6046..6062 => 1.0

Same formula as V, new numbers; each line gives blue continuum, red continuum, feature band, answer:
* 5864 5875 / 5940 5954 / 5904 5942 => 1.4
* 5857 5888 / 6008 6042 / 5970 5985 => 0.0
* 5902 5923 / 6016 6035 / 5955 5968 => -0.2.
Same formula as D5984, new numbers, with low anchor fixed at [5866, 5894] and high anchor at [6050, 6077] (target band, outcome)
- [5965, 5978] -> -0.03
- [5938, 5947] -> -0.09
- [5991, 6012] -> -0.01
